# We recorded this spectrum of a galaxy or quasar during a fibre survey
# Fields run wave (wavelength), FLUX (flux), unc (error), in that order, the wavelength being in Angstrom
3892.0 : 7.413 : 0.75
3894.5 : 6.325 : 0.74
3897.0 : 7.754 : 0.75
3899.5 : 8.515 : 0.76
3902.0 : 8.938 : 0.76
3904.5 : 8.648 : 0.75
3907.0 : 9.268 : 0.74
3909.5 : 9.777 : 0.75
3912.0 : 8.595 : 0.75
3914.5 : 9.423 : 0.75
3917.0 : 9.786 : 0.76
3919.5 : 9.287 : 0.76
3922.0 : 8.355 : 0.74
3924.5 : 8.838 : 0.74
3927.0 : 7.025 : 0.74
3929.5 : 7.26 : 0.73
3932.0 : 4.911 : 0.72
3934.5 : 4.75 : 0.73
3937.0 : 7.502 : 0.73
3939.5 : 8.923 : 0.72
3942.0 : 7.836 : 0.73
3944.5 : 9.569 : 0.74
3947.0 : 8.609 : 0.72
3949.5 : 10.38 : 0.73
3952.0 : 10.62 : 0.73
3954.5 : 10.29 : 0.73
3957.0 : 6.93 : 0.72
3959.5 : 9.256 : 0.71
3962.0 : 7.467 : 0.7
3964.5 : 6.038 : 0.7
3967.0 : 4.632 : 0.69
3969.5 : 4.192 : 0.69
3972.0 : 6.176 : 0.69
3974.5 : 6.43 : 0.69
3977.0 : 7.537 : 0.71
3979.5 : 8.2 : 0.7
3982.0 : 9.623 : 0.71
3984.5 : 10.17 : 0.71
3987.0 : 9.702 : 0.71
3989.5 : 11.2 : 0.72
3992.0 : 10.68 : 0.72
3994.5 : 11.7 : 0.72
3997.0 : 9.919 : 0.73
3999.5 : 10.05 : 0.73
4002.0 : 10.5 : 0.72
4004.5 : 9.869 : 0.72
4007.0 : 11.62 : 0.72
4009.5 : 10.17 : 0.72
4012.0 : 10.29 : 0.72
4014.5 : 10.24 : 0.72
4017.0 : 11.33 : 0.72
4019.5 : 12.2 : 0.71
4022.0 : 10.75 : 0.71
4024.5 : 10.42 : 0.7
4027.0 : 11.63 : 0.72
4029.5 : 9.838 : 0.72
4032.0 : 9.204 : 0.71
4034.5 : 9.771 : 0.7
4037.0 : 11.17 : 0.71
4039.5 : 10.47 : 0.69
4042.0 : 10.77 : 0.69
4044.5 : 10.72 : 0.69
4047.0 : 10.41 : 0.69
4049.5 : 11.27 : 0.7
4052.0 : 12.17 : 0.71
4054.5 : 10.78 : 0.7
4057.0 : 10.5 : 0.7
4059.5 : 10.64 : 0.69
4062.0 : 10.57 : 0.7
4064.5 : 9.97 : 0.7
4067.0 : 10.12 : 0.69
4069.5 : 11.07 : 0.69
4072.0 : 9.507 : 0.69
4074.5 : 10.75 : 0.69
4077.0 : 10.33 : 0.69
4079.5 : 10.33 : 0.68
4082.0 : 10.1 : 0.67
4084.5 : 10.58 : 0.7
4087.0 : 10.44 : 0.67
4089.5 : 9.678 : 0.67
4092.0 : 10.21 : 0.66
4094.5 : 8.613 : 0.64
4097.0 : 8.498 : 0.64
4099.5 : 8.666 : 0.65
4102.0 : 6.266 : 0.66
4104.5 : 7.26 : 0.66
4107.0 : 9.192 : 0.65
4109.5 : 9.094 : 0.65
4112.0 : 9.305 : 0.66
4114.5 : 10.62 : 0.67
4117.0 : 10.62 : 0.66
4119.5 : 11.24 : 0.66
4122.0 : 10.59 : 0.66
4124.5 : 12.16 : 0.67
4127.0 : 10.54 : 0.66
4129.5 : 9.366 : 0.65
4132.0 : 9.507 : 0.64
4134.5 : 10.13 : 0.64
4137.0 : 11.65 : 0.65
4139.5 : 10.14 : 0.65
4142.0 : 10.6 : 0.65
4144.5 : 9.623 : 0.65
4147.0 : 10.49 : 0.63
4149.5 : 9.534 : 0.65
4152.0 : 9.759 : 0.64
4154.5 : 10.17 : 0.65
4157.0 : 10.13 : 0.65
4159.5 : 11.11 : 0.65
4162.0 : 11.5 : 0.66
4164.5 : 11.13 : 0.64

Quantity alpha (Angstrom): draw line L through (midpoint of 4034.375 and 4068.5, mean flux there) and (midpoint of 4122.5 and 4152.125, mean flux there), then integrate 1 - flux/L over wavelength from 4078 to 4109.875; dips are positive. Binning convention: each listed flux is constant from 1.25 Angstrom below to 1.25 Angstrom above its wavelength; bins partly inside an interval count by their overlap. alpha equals 4.1 Angstrom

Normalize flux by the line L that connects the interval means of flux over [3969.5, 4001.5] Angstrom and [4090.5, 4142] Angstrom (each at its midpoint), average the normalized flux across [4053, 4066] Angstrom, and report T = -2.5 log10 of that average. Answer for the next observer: -0.12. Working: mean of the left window 9.11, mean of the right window 9.71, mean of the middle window 10.5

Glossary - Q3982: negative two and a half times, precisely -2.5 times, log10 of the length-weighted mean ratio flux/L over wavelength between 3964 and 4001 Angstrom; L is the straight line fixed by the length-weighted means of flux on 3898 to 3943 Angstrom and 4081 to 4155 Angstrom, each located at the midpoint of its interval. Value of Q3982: 0.03 mag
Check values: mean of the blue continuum 8.2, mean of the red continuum 9.82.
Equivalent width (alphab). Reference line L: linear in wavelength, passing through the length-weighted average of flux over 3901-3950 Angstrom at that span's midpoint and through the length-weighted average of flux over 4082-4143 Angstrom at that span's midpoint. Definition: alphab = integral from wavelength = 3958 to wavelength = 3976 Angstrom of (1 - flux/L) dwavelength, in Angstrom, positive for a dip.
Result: 4.8 Angstrom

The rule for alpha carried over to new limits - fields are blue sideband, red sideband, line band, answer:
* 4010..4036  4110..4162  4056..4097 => 1.23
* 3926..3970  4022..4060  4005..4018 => -1.31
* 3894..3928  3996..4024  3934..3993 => 9.01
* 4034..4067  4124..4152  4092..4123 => 3.63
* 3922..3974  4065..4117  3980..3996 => -4.47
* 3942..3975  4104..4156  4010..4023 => -3.57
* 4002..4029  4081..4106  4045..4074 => -2.48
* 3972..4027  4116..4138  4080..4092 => 0.28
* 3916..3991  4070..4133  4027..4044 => -2.52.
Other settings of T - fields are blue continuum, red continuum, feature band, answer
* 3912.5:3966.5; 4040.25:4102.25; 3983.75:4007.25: -0.16 mag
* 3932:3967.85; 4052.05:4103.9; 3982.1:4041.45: -0.18 mag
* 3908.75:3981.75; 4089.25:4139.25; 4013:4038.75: -0.21 mag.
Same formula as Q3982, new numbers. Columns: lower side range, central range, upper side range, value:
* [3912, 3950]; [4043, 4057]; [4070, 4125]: -0.19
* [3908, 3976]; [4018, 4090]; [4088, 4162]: -0.16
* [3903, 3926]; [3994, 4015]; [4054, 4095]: -0.08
